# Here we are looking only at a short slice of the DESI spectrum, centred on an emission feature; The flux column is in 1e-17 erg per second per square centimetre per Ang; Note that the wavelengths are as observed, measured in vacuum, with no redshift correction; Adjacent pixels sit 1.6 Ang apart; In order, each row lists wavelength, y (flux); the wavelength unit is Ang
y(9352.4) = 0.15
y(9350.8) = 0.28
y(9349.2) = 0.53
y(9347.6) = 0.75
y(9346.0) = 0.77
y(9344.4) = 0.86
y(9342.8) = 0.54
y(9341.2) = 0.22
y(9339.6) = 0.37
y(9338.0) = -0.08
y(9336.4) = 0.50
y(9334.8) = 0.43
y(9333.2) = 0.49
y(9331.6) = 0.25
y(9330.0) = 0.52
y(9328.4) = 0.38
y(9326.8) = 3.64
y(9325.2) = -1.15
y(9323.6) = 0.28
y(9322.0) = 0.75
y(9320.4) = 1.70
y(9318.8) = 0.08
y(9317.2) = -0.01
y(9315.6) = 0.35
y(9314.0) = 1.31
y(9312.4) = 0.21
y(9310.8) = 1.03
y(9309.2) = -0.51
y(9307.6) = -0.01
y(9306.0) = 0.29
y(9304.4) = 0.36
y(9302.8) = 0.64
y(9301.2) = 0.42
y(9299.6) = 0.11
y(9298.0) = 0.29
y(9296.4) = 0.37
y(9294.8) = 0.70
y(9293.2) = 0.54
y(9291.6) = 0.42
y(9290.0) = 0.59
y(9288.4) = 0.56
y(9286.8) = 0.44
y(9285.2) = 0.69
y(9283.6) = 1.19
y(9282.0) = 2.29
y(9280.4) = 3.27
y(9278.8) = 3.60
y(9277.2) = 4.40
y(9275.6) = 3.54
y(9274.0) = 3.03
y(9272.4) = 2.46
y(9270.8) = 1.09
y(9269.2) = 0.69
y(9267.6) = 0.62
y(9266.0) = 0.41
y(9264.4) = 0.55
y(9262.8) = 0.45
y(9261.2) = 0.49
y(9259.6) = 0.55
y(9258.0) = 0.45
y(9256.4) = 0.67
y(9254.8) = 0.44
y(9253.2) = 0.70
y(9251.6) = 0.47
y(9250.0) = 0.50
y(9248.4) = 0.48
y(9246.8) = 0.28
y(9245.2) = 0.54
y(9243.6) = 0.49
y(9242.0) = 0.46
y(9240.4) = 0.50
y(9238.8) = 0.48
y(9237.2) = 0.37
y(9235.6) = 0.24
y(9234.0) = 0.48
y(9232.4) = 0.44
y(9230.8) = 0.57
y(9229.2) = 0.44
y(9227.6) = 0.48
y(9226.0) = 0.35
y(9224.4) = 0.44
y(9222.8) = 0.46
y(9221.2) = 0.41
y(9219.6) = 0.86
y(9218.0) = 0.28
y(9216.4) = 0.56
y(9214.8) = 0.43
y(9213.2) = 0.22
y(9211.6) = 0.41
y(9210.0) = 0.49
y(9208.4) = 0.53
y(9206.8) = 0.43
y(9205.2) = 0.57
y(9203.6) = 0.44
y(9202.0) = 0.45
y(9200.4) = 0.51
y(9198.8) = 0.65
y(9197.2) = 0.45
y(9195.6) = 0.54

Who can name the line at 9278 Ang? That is [O III]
